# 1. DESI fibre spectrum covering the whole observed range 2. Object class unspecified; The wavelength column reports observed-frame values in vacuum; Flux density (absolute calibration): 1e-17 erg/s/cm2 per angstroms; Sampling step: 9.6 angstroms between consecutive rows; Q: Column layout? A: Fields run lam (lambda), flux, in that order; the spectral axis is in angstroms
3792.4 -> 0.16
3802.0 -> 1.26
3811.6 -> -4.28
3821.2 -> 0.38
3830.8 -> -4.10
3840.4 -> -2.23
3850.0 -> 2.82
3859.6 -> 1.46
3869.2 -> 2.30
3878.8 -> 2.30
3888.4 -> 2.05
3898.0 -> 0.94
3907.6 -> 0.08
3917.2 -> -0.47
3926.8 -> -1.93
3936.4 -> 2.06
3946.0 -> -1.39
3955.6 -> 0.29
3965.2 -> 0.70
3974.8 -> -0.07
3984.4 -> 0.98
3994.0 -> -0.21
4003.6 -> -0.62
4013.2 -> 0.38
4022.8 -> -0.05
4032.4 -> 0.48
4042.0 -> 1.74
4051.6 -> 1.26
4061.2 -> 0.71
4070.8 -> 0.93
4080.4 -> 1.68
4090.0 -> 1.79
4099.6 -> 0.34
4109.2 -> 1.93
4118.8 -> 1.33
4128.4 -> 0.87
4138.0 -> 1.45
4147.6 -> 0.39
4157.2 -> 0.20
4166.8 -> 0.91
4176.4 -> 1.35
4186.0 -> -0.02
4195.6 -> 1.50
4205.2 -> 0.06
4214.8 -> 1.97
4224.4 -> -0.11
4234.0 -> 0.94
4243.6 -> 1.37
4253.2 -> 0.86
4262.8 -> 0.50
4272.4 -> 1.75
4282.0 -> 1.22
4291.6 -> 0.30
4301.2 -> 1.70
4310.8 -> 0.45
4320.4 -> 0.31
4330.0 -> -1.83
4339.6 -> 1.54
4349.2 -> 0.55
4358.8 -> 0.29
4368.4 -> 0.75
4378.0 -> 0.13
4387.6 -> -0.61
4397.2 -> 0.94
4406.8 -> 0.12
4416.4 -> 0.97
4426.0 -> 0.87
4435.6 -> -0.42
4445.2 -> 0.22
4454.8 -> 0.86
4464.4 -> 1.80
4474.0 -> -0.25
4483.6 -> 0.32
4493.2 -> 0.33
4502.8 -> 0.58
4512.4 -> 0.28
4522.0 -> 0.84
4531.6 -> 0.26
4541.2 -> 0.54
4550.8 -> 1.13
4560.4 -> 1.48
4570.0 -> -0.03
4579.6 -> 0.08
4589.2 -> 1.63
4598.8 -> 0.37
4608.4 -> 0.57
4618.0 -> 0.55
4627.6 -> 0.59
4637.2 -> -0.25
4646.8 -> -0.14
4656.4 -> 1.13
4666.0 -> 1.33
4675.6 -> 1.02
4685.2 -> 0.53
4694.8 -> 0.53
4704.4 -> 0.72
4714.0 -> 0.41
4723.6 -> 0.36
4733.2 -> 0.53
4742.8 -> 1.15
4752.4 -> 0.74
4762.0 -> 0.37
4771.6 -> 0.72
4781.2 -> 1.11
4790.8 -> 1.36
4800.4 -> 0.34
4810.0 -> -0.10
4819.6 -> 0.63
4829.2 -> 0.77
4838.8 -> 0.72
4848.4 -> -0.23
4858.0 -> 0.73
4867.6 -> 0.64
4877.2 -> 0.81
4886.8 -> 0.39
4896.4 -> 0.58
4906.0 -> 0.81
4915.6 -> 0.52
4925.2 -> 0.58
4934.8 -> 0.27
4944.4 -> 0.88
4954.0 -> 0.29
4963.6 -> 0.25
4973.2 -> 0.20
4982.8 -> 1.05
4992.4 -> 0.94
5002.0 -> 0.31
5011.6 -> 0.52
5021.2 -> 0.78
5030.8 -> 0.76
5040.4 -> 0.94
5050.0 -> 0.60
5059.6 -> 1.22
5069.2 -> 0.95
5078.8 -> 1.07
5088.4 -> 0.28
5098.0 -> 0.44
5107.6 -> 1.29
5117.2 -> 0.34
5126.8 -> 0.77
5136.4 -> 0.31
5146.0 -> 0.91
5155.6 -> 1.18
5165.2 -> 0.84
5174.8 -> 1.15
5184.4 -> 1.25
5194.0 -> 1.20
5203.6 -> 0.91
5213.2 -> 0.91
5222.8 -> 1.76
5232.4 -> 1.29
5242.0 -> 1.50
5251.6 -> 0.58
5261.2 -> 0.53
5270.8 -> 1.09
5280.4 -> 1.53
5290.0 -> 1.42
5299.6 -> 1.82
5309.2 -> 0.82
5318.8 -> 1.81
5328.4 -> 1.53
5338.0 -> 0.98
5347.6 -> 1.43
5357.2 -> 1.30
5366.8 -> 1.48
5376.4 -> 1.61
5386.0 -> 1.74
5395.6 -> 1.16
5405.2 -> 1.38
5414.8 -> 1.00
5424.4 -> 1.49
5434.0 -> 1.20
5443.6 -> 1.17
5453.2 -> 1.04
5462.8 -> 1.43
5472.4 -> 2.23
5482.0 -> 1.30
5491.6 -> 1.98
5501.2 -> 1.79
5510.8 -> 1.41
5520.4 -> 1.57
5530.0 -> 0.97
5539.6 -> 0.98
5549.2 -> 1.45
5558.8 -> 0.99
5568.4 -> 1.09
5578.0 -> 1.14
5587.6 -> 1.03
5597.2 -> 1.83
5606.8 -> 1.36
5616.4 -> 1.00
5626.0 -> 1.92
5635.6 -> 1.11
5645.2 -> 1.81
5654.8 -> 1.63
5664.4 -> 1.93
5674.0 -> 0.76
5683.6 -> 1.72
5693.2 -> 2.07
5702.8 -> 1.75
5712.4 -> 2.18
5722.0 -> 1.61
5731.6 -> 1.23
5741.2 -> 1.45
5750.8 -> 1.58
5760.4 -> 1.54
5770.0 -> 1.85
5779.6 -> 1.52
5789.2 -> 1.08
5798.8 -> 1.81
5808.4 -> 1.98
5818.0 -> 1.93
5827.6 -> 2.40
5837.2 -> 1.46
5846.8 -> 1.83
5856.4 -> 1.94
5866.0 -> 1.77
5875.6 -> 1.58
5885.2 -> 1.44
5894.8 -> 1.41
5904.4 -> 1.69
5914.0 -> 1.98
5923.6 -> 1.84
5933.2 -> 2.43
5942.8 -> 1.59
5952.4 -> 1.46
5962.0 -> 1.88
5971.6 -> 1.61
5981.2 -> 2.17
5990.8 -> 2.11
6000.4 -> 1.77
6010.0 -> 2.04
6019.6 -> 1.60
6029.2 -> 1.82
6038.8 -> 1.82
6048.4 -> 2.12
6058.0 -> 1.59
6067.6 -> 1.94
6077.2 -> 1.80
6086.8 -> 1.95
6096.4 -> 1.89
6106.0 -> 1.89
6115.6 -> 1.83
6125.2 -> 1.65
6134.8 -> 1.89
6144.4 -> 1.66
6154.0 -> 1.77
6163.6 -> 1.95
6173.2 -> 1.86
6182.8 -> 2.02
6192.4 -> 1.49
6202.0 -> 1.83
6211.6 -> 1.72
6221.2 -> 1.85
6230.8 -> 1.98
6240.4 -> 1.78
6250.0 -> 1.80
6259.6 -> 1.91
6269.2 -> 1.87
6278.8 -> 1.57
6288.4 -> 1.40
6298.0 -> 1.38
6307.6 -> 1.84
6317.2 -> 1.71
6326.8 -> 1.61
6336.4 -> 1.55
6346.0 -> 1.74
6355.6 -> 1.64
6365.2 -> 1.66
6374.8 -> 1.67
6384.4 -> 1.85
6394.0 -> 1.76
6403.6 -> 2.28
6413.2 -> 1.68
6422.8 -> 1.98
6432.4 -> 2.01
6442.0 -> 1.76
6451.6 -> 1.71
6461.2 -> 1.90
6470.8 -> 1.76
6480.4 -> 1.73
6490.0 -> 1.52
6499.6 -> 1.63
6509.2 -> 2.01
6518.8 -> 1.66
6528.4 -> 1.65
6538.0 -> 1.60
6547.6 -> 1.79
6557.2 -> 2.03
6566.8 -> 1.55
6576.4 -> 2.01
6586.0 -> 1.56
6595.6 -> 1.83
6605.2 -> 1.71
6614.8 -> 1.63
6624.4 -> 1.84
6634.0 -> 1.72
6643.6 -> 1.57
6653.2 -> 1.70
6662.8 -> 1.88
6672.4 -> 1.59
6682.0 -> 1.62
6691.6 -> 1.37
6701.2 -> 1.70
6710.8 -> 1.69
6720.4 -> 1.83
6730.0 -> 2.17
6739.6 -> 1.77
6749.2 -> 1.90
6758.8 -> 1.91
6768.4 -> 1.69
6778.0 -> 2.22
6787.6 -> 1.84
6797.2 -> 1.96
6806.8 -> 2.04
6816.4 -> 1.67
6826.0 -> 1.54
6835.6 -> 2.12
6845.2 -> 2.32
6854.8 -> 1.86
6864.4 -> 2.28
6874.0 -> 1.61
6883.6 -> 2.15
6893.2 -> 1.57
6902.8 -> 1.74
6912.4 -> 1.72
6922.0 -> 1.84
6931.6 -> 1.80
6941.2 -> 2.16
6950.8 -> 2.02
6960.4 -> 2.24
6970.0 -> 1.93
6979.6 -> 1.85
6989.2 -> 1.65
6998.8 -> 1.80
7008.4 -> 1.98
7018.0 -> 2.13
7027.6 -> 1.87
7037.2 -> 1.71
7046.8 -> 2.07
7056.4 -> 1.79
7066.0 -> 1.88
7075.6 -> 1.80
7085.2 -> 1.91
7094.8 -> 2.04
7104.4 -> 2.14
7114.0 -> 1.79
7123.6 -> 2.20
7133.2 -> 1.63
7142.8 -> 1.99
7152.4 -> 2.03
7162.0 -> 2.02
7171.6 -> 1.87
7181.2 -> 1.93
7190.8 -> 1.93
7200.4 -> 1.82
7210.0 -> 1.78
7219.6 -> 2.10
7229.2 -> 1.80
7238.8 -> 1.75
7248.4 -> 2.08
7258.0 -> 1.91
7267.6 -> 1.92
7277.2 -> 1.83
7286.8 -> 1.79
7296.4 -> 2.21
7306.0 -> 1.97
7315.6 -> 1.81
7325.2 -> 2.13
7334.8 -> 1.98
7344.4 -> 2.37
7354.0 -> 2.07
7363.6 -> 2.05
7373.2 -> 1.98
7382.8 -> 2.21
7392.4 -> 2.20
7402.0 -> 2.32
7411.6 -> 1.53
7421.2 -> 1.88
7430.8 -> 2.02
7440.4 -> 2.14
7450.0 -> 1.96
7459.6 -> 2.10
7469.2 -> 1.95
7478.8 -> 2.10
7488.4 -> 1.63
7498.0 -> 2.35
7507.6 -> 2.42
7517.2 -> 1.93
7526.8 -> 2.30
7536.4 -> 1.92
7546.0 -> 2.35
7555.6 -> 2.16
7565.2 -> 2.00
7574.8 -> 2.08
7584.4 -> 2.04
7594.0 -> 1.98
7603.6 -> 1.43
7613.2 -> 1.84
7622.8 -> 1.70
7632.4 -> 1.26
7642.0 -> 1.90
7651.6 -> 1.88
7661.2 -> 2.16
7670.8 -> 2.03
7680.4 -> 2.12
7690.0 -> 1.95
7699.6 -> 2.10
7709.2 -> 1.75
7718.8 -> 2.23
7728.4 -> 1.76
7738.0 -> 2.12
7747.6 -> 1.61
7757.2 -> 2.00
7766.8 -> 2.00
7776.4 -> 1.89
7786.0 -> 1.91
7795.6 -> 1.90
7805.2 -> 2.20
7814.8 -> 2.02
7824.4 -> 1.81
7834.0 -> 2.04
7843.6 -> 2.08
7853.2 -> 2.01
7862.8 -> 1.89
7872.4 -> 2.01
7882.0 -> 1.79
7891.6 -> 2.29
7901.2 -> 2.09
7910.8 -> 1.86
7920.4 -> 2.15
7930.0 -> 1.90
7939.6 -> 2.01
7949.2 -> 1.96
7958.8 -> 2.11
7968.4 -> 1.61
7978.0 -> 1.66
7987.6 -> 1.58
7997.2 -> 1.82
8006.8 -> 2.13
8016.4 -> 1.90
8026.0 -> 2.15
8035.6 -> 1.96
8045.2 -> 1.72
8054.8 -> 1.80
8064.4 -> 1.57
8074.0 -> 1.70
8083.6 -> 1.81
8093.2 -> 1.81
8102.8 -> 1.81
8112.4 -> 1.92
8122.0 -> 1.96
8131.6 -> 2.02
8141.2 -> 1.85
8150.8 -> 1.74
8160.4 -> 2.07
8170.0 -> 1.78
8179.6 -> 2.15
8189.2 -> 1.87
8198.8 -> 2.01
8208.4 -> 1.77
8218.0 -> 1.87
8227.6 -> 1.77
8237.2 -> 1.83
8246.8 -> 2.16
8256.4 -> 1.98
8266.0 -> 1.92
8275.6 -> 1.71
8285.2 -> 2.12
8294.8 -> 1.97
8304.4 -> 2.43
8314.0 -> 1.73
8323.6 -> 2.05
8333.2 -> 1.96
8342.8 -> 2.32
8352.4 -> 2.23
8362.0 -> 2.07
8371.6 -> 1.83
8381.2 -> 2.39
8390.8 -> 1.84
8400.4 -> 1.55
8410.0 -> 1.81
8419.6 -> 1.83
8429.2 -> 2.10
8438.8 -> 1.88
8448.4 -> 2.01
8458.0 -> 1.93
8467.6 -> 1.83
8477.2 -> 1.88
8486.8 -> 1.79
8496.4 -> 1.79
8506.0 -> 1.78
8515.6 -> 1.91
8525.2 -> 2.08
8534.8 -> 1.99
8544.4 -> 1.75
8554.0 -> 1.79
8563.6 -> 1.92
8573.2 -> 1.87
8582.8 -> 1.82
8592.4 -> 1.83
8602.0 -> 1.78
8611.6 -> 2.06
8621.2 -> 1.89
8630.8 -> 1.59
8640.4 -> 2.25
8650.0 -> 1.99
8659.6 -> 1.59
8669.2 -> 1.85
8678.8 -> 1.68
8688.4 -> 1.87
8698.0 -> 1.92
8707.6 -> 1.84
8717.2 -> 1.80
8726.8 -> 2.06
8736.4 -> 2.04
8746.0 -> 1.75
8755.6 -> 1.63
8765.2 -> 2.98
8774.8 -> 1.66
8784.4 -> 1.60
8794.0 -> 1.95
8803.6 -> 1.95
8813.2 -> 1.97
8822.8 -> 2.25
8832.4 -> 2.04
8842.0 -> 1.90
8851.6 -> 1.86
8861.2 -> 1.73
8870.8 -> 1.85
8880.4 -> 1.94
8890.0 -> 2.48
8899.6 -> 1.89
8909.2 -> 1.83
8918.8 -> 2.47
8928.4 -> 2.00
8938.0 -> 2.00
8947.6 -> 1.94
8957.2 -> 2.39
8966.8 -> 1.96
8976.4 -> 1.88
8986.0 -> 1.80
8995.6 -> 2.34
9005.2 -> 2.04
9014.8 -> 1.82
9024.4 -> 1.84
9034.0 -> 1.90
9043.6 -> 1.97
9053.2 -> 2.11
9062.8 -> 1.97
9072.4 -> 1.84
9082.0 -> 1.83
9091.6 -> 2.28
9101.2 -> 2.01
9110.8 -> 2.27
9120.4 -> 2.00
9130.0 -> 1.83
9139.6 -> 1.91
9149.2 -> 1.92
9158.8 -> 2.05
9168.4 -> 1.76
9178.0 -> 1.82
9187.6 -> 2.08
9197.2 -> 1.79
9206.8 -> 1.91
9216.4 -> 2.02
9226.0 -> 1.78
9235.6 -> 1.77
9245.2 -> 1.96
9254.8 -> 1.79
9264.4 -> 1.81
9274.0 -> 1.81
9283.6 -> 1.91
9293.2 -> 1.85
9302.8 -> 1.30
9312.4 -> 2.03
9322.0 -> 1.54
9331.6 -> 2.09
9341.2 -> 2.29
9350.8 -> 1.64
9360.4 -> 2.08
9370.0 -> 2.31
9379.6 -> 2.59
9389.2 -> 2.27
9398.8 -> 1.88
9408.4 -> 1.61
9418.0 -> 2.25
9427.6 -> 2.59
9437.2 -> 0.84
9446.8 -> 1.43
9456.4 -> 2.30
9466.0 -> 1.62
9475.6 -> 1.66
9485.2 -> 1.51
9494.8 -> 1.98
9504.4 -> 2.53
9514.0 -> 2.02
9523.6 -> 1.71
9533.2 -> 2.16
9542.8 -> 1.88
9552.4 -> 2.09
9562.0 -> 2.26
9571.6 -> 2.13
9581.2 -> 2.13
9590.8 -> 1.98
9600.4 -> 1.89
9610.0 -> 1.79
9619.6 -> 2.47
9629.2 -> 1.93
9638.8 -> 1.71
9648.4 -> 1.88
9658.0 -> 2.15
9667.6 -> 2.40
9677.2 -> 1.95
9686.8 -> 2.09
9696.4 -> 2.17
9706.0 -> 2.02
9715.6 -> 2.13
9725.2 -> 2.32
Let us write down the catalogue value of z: 0.29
